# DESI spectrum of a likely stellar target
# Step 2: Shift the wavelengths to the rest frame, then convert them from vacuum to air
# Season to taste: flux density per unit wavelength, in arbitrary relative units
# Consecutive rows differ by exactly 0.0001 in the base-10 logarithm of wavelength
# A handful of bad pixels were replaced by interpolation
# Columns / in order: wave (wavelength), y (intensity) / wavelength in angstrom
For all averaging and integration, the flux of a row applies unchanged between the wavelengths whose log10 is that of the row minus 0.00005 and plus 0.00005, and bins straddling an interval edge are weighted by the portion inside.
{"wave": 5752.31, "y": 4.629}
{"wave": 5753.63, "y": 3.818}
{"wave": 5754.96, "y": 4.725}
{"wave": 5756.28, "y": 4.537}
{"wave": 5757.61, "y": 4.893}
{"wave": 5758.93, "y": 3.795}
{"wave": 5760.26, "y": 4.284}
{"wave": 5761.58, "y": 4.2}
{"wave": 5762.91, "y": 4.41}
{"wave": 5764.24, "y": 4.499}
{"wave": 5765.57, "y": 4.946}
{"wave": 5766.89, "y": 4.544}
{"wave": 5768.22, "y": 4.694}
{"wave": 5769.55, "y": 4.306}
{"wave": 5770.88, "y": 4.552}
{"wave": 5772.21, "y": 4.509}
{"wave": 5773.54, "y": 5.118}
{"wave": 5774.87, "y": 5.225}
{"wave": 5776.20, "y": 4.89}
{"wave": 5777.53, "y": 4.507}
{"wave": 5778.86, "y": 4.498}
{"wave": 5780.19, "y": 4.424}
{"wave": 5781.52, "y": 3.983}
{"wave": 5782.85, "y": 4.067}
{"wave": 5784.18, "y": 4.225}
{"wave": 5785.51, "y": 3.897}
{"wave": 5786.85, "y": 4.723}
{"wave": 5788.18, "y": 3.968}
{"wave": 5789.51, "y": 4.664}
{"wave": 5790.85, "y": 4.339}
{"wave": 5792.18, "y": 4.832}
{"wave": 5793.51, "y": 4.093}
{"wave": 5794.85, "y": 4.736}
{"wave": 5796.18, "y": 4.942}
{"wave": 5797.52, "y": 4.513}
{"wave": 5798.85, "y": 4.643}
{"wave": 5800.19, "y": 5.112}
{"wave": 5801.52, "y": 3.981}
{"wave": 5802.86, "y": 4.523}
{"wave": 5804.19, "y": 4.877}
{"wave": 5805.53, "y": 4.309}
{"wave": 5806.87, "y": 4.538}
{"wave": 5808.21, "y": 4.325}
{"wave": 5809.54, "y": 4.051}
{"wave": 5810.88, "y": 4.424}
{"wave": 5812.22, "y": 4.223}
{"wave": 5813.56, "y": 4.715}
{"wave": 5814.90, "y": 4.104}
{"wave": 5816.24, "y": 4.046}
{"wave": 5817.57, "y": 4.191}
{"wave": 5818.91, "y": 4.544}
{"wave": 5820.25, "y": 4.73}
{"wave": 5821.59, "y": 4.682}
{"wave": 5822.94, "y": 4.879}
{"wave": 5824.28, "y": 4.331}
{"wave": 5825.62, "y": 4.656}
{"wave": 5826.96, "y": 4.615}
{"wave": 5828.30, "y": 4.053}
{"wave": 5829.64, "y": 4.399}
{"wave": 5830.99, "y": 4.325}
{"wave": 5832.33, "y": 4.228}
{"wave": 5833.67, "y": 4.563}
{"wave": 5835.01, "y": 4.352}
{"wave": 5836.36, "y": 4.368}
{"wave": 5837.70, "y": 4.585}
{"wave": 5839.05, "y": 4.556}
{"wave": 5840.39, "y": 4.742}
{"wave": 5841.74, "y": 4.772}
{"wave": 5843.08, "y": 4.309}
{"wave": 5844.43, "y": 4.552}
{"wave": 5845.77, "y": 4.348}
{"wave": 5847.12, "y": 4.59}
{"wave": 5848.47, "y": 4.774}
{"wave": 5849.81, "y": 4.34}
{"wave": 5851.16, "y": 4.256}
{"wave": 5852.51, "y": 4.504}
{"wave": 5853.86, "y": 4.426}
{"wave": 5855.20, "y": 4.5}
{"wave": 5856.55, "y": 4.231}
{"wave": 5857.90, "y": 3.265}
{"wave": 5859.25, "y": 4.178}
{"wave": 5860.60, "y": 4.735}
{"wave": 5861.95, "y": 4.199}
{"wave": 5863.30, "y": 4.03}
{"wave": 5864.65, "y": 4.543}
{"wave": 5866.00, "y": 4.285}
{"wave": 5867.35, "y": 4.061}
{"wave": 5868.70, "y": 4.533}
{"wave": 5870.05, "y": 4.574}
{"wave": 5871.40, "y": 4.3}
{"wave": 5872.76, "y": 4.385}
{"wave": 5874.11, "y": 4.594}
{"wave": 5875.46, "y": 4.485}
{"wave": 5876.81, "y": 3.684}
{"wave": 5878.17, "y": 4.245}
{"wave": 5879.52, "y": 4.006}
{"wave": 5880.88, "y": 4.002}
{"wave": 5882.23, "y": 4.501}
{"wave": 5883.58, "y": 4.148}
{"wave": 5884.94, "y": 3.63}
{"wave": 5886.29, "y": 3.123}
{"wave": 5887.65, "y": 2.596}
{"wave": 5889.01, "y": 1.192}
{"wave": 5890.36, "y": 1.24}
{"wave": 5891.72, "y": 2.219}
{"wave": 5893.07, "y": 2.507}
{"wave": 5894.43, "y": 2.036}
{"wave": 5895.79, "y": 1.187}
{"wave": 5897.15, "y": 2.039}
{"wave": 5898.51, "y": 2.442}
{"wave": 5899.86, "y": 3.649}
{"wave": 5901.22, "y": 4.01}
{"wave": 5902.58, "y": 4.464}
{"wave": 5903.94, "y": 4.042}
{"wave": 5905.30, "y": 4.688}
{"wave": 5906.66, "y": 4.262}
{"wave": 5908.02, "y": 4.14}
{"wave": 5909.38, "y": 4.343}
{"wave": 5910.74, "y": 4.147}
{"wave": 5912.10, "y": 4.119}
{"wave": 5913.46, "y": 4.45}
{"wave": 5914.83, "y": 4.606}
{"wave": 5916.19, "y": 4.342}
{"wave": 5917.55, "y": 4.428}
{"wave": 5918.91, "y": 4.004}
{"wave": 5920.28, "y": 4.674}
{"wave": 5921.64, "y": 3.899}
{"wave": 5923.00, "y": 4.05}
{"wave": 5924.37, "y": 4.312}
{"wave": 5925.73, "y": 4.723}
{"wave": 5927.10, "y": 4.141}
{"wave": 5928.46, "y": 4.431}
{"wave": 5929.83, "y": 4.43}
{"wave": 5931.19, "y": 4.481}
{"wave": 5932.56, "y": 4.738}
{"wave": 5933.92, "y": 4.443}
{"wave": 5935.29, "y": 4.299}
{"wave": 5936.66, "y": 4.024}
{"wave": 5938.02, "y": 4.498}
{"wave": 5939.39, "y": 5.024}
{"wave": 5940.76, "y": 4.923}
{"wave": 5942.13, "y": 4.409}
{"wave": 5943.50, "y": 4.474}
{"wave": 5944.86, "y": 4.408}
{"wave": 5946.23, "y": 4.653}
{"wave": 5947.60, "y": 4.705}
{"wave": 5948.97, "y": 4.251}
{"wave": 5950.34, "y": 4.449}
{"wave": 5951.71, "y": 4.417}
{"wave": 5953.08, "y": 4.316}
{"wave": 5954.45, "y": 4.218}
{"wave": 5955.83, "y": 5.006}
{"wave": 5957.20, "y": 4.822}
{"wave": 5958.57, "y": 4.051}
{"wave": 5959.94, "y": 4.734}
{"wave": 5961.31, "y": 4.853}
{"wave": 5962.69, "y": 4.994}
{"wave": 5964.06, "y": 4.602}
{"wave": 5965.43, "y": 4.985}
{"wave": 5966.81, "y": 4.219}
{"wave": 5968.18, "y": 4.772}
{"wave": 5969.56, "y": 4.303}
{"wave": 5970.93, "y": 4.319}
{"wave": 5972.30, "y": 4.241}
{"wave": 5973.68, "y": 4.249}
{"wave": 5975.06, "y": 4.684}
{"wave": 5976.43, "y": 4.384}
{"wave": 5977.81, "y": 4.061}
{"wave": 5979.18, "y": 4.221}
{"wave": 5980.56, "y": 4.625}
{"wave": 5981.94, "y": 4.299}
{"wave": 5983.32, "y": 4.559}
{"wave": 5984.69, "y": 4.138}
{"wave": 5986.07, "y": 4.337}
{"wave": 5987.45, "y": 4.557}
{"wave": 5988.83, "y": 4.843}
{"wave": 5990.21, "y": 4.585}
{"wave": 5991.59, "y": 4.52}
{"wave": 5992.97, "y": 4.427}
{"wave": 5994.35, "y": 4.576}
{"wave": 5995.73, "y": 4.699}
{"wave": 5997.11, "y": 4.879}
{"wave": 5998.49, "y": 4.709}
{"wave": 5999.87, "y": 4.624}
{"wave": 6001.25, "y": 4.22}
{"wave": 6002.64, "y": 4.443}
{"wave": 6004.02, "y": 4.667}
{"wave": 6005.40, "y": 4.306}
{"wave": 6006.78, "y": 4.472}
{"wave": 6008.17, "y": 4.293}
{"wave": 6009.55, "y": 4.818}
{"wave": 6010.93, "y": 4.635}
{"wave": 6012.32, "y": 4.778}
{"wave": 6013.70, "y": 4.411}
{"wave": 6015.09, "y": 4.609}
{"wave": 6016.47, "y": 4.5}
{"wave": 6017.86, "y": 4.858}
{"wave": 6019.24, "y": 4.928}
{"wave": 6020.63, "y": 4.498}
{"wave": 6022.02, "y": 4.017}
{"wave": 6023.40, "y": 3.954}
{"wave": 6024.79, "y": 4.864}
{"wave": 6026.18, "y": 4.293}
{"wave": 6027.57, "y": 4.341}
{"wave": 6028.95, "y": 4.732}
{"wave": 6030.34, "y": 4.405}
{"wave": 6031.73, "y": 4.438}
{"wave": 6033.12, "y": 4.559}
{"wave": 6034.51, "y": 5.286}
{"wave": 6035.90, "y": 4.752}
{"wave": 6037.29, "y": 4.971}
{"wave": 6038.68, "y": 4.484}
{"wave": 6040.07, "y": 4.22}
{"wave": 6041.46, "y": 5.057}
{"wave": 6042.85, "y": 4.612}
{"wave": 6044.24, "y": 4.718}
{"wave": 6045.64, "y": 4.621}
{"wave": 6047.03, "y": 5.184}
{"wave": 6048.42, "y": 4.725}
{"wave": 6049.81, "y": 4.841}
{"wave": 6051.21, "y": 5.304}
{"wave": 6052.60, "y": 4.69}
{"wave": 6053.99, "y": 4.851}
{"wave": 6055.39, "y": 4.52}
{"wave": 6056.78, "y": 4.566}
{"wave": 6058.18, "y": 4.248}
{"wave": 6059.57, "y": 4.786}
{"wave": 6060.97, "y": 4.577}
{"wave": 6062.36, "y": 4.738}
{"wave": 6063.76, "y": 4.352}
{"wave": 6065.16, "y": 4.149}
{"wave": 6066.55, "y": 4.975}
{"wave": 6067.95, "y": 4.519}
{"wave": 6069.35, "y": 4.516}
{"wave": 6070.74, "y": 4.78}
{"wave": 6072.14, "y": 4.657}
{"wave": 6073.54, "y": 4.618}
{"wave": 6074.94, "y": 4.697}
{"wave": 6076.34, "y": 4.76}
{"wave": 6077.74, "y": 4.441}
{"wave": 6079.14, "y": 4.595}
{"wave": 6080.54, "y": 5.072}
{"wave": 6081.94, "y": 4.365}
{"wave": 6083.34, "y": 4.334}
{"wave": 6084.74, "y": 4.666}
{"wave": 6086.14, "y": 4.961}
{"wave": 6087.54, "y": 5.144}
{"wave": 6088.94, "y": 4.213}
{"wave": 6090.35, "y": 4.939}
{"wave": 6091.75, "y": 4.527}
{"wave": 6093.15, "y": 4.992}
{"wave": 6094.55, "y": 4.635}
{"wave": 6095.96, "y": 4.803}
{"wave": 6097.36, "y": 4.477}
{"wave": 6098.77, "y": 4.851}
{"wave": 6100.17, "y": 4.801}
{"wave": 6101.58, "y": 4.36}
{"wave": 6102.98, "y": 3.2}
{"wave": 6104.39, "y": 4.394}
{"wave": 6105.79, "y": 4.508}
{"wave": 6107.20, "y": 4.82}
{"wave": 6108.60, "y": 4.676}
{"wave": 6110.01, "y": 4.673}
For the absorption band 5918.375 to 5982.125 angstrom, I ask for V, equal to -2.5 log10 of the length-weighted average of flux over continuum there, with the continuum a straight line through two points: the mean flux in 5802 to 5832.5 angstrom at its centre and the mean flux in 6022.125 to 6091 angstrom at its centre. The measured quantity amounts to 0.02 mag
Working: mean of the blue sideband 4.42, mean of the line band 4.47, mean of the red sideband 4.65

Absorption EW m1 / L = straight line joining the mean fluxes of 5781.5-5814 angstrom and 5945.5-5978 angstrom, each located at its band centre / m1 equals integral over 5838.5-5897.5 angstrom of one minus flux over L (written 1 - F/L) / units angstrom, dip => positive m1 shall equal 8.1 angstrom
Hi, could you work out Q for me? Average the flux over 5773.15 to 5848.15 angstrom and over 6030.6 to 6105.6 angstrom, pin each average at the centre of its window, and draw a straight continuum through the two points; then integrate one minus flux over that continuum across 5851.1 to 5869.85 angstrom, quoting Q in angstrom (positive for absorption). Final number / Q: 1.0 angstrom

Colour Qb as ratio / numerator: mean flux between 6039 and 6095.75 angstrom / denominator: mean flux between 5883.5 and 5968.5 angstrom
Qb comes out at 1.2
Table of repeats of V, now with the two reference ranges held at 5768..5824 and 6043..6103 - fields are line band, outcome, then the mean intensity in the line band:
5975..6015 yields 0.025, 4.51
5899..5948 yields 0.049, 4.36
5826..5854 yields 0.013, 4.46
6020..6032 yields 0.058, 4.39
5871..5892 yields 0.272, 3.53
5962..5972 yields 0.002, 4.59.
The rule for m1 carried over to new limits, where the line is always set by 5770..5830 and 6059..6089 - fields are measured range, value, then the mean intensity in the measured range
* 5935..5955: 0.4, 4.48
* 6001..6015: 0.3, 4.52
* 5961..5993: 0.7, 4.49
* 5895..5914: 3.5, 3.7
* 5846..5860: 0.6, 4.31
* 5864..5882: 0.9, 4.29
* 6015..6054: -0.4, 4.66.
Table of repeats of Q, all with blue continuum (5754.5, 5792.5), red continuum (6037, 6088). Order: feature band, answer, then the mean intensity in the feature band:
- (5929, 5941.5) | 0.2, 4.54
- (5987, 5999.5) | 0.0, 4.65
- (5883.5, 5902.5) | 8.3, 2.58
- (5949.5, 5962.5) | 0.2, 4.55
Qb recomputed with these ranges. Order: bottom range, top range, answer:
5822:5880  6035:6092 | 1.07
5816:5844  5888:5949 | 0.87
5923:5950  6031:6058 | 1.06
